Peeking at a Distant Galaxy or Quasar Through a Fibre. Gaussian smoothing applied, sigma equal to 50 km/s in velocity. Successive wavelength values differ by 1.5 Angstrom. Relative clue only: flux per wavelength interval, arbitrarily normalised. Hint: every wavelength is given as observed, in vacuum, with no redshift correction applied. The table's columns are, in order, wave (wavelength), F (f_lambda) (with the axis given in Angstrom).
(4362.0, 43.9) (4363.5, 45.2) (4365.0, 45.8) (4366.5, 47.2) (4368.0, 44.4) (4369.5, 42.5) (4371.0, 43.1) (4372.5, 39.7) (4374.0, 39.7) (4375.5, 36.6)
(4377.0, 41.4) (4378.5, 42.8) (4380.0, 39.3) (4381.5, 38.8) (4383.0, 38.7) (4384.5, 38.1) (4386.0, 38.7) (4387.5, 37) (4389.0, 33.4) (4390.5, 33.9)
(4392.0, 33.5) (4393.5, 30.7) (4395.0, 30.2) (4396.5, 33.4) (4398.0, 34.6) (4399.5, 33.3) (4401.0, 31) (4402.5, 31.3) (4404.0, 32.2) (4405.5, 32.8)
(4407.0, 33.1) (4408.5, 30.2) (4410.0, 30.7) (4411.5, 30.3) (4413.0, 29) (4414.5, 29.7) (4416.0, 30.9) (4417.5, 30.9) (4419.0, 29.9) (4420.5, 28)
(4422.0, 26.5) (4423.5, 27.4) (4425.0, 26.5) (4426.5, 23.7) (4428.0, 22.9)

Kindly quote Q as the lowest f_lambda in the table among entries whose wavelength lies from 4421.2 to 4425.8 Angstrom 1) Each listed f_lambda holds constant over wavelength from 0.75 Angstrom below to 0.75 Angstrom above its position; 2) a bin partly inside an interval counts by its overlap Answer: 26.5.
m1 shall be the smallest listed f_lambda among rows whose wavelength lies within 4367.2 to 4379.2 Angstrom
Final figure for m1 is 36.6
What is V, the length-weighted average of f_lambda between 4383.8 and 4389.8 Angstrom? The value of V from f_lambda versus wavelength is 36.8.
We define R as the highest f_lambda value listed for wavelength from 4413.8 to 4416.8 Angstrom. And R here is 30.9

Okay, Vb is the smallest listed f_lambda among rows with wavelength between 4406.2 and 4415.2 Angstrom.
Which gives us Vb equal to 29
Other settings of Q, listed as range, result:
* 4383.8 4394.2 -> 30.7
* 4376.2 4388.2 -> 37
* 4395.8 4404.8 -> 31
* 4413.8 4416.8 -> 29.7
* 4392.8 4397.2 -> 30.2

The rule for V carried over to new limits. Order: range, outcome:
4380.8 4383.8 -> 38.7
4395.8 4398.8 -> 34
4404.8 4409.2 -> 32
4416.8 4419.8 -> 30.4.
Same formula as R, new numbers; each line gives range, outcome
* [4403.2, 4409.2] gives 33.1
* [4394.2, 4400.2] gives 34.6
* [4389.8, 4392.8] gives 33.9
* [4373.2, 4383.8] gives 42.8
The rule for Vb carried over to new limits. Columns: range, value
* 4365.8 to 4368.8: 44.4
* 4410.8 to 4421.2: 28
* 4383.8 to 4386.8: 38.1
